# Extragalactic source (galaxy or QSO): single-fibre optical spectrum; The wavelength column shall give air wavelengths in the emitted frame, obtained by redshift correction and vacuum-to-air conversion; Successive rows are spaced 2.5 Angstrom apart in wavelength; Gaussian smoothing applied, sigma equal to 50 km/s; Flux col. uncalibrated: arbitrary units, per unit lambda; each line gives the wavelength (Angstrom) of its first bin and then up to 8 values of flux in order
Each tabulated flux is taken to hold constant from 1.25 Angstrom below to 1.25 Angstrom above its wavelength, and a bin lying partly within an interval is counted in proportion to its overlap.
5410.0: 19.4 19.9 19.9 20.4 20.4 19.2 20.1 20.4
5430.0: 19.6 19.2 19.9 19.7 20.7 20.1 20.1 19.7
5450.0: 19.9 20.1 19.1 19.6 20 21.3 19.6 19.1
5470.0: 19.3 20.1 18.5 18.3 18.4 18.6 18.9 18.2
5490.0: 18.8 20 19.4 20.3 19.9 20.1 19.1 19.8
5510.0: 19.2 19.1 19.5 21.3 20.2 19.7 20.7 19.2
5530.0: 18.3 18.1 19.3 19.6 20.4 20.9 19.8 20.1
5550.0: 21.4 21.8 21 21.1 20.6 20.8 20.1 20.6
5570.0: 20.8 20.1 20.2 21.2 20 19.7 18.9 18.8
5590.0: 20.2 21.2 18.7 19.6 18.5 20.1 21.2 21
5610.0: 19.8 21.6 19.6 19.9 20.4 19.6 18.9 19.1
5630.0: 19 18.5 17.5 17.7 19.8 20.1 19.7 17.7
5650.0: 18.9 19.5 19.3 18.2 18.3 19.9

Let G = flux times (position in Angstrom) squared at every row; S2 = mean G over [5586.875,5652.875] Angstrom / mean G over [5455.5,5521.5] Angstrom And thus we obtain 1.0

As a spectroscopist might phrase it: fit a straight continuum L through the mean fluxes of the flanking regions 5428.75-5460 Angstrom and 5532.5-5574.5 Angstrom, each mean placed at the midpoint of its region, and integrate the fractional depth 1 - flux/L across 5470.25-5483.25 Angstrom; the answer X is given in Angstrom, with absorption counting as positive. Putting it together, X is 0.8 Angstrom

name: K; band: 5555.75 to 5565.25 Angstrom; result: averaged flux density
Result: 20.7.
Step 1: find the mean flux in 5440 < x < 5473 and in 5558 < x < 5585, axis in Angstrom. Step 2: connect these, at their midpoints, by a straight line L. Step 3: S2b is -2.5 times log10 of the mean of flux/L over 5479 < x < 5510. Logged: 0.04 mag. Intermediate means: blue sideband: 19.9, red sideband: 20.4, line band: 19.3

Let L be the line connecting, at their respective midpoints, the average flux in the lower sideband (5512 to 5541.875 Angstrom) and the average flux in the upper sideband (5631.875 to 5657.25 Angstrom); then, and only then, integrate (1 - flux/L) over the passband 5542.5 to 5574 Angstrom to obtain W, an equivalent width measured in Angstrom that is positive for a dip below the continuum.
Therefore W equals -2.0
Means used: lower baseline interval 19.7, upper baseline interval 18.9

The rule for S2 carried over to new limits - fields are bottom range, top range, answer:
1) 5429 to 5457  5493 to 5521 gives 1.02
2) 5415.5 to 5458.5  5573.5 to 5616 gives 1.07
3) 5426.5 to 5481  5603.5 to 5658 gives 1.05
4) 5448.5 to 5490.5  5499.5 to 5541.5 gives 1.04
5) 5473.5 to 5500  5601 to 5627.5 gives 1.11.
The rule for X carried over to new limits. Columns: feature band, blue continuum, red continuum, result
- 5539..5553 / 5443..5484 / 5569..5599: -0.6 Angstrom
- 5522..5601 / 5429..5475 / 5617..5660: -2.9 Angstrom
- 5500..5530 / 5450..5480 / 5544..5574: 0.6 Angstrom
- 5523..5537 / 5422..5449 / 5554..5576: 0.8 Angstrom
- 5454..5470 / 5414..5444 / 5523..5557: 0.2 Angstrom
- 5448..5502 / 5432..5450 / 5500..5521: 1.2 Angstrom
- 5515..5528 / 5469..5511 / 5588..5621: -0.5 Angstrom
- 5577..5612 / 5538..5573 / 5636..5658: 0.0 Angstrom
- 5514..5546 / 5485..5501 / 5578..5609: -0.3 Angstrom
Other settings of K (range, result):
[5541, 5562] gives 20.8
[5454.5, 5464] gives 20.1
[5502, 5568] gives 20.1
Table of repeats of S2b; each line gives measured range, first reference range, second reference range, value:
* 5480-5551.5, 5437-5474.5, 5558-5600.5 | 0.018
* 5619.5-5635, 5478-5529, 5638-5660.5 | 0.003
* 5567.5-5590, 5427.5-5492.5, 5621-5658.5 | -0.050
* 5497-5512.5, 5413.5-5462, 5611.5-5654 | 0.002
